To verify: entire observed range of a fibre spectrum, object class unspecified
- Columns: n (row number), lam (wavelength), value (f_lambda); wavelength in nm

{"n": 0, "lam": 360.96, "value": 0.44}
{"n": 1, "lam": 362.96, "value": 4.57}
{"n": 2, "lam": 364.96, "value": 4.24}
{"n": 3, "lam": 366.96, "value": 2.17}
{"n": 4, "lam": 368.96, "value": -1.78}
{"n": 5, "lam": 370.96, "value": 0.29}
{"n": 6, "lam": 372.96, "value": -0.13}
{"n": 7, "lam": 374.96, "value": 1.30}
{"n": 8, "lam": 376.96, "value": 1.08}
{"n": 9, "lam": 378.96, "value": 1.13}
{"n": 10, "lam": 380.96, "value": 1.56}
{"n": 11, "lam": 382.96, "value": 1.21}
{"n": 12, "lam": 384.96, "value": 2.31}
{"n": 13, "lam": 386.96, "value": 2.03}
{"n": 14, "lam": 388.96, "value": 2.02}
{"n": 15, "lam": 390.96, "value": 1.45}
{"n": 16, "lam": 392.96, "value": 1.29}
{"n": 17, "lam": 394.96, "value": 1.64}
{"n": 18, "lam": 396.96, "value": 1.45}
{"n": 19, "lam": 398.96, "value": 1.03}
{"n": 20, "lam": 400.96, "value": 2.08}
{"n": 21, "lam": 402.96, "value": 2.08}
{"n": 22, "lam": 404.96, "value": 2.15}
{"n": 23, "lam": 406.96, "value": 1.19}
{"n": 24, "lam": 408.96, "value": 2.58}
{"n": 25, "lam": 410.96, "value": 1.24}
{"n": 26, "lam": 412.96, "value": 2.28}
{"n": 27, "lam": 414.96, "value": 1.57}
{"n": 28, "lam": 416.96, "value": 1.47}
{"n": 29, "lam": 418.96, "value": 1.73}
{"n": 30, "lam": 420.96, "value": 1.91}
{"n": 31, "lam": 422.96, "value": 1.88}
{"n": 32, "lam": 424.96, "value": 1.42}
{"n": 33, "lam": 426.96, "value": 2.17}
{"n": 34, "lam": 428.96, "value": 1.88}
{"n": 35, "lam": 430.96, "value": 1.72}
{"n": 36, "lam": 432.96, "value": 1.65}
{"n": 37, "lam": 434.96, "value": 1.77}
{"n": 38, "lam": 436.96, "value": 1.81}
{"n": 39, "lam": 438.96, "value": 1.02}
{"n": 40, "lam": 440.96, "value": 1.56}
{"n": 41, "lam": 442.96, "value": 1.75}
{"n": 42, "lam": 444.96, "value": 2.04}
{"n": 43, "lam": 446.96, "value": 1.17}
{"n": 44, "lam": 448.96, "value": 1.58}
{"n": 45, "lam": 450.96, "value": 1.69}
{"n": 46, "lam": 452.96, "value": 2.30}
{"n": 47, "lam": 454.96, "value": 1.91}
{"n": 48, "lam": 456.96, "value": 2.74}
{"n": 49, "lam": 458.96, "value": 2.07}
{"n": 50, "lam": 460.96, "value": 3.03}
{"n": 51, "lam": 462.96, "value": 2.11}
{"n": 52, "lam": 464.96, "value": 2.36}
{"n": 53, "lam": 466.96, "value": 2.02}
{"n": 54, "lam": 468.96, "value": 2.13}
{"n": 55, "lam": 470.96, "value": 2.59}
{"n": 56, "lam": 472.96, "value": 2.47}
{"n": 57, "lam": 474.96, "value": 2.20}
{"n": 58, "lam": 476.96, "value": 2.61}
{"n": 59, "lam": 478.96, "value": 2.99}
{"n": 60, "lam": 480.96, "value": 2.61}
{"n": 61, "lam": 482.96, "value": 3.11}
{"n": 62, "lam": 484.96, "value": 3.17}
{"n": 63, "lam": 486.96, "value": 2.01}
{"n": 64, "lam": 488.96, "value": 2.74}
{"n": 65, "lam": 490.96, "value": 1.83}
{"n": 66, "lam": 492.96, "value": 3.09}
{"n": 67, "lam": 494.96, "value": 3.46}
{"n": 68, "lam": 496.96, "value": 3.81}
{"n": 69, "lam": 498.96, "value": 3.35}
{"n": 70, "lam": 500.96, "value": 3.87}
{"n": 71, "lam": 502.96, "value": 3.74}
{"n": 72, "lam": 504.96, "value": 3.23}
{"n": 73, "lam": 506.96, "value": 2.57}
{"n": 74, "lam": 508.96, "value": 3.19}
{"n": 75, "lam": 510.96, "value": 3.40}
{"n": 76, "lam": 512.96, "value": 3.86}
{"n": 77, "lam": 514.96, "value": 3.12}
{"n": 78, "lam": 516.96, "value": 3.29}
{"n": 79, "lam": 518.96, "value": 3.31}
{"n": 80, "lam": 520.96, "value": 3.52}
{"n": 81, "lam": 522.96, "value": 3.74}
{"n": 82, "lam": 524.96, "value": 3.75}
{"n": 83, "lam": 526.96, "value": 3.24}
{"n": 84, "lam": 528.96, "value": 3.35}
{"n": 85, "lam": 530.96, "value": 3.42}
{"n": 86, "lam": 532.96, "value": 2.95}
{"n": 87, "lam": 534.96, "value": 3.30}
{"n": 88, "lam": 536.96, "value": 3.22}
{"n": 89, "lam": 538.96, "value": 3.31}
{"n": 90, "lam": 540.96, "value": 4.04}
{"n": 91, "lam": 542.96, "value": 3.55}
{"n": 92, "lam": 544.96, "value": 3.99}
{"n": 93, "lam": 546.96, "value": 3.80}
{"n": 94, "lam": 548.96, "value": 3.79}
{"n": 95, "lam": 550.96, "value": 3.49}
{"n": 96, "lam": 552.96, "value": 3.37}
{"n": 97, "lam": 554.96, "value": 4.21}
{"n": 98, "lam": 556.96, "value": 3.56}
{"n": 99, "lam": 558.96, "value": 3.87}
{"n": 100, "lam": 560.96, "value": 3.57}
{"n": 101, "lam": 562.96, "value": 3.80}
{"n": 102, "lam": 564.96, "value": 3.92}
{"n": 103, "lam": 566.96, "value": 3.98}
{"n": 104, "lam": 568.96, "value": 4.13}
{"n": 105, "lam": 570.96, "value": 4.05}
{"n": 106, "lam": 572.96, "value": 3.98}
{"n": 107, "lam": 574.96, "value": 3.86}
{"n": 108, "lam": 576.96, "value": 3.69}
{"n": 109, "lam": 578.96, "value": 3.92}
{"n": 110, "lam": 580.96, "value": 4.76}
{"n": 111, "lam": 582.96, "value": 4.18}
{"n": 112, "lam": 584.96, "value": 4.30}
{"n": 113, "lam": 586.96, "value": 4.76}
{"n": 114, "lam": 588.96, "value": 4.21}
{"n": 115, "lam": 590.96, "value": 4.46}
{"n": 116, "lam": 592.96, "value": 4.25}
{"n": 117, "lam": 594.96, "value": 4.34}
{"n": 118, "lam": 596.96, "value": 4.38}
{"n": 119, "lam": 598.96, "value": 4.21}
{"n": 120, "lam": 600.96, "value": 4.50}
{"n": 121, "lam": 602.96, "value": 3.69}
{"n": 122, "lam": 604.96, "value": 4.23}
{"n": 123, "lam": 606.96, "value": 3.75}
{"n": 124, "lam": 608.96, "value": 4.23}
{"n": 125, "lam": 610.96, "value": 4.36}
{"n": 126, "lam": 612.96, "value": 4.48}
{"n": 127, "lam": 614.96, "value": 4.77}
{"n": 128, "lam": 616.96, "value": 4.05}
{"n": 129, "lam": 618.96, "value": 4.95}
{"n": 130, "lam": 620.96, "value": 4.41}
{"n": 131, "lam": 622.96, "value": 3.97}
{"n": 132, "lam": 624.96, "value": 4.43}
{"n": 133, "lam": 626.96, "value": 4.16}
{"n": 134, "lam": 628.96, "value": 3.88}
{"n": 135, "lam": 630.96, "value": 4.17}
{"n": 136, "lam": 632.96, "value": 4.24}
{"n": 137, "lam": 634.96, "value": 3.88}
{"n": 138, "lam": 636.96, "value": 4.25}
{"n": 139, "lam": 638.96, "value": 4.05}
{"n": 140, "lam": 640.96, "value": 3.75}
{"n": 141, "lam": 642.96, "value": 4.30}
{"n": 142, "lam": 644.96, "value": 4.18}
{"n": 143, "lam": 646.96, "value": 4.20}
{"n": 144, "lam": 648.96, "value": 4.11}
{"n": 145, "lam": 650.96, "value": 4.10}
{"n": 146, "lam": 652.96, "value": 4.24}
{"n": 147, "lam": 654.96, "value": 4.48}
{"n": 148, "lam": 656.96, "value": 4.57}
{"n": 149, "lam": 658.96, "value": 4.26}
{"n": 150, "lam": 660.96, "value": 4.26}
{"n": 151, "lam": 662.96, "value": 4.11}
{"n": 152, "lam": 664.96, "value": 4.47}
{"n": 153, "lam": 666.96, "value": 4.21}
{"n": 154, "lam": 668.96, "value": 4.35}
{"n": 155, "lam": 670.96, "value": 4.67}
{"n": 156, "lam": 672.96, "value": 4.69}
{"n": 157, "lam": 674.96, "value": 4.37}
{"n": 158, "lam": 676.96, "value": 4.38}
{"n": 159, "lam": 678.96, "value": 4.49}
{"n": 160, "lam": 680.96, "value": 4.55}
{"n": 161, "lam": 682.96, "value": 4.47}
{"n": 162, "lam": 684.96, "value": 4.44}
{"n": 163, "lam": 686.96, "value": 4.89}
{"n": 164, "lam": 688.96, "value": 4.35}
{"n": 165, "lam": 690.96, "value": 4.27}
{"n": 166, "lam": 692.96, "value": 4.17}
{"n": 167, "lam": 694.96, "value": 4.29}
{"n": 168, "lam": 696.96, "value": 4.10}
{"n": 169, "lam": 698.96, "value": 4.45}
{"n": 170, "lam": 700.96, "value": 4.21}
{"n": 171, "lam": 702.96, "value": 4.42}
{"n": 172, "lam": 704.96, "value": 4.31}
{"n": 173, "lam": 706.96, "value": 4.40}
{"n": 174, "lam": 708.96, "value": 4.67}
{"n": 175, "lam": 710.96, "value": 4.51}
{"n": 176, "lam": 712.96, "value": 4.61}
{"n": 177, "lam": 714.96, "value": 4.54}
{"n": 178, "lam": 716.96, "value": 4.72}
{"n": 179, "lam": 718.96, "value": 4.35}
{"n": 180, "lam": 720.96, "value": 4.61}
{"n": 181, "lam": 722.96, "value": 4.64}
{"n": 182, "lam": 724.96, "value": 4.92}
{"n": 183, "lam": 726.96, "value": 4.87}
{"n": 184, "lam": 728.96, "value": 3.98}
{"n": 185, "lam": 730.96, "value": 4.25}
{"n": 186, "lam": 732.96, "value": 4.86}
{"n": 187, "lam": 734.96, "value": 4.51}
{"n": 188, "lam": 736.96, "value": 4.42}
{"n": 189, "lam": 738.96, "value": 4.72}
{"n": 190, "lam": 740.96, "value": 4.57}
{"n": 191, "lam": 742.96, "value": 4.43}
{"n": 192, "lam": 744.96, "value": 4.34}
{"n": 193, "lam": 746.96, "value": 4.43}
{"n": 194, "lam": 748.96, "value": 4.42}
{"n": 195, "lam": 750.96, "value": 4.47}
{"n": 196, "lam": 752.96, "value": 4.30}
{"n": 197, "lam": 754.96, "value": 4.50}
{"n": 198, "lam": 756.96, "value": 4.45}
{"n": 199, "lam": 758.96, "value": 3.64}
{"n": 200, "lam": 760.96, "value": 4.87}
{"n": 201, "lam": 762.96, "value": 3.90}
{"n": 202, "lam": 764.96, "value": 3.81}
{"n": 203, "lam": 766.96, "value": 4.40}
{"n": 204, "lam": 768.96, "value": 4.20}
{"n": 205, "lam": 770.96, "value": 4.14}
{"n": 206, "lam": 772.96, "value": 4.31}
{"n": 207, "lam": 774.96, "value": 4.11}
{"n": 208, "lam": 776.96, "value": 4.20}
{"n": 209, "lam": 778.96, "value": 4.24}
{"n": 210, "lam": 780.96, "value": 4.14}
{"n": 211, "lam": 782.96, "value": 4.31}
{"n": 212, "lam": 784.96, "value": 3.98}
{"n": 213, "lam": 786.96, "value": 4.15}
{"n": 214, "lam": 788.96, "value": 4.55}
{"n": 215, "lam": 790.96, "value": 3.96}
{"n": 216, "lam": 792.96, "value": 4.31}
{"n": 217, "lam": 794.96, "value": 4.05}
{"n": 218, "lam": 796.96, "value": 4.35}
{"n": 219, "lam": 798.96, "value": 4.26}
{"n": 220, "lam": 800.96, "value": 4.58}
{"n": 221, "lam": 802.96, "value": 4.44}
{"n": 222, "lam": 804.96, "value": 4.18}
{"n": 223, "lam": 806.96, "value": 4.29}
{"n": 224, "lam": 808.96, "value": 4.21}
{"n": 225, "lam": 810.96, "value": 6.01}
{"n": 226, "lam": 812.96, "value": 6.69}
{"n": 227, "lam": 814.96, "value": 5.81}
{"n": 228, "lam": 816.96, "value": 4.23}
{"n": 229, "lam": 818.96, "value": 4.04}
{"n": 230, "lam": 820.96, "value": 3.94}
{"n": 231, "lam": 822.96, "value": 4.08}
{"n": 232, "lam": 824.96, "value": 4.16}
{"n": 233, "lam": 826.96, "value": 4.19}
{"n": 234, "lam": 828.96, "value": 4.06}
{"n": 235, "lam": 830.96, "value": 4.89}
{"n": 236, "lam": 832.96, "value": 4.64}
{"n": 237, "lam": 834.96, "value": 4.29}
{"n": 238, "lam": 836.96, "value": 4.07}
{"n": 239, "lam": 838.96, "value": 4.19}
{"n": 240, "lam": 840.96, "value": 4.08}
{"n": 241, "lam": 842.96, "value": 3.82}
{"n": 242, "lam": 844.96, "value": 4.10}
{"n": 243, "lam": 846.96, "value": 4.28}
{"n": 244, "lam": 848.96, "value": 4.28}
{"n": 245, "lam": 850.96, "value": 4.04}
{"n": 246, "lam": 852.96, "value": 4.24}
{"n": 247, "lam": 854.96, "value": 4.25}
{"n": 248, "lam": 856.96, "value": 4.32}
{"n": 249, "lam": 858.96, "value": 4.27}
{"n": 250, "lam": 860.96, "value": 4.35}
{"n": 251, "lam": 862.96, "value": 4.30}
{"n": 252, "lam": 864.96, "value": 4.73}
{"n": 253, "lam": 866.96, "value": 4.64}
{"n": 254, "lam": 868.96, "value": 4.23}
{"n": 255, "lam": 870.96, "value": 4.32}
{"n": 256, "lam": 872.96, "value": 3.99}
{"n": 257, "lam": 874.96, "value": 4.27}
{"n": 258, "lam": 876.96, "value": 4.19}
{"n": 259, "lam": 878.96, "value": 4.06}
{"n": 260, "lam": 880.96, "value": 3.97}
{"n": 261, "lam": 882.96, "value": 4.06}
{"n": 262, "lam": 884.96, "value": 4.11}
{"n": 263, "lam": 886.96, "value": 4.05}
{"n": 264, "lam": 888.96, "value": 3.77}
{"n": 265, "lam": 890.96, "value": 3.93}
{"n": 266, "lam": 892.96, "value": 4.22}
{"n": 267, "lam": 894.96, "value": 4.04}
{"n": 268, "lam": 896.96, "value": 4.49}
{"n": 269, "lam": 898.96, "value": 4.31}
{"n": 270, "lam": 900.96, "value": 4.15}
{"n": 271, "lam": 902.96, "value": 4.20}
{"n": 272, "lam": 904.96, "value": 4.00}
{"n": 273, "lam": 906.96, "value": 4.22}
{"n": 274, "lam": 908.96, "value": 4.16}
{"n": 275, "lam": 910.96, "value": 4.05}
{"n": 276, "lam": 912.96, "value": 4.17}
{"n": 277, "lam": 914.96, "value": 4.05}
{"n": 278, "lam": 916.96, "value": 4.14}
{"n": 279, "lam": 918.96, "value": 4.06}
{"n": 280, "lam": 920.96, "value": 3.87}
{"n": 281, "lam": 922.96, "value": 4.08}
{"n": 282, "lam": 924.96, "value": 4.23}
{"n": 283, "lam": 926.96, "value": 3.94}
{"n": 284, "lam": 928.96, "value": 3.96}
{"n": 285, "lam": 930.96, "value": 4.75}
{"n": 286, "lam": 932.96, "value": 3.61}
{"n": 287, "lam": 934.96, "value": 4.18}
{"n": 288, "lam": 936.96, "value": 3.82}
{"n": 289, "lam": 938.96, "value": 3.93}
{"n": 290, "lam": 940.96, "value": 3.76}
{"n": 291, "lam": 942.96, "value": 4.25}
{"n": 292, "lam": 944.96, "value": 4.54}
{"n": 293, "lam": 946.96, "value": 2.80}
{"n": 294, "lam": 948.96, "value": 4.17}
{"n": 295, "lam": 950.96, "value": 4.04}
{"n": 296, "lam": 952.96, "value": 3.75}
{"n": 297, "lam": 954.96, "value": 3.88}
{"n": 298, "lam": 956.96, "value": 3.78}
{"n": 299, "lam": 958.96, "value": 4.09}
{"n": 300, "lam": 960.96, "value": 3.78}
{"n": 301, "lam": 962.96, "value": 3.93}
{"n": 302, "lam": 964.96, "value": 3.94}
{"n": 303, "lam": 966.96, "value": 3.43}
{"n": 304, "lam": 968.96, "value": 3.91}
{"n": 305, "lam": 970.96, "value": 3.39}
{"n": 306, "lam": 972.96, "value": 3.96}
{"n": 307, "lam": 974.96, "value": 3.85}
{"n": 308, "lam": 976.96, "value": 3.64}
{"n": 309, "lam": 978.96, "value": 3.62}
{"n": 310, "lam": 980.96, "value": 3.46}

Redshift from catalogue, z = 0.24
